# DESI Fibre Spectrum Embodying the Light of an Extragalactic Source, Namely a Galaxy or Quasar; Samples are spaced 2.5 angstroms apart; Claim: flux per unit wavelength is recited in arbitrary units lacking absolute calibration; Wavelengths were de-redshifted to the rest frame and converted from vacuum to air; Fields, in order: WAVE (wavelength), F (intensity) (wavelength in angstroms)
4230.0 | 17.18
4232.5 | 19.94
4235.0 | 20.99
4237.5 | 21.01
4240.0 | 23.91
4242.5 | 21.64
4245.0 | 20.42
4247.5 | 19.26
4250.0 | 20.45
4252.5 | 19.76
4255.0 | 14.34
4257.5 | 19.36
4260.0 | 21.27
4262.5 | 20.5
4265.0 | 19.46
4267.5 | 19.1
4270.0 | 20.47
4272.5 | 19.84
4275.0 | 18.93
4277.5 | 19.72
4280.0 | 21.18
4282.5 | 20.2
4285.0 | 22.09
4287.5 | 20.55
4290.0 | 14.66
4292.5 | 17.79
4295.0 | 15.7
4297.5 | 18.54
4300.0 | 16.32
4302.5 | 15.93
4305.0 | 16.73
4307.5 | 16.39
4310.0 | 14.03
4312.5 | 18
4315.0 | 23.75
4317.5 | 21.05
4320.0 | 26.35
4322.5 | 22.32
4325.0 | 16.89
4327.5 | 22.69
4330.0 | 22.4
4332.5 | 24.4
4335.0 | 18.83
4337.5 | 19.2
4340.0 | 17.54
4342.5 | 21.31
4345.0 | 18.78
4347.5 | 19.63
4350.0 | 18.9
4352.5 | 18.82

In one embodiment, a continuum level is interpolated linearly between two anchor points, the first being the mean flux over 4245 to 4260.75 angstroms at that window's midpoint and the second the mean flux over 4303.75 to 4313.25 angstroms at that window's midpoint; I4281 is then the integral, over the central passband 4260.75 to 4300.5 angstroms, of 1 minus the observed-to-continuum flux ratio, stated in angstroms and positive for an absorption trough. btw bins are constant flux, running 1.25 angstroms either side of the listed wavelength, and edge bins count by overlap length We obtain -3.3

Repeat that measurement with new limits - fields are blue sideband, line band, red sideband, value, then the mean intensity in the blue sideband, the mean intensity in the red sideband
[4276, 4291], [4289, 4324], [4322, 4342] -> 3.0 angstroms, 19.8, 20.5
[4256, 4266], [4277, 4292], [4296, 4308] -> -1.2 angstroms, 20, 16.8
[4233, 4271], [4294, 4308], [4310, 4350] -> 2.6 angstroms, 20.1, 20.6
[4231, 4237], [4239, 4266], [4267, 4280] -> 0.2 angstroms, 20.4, 19.8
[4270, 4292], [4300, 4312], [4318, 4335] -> 2.9 angstroms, 19.6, 22.2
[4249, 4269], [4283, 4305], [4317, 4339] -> 2.9 angstroms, 19.3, 21.5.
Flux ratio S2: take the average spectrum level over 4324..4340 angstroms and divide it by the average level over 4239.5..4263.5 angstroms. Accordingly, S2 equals 1.03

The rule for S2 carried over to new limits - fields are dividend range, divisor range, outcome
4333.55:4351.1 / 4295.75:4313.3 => 1.17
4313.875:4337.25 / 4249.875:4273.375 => 1.13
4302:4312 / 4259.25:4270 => 0.79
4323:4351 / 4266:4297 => 1.05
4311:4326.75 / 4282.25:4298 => 1.16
